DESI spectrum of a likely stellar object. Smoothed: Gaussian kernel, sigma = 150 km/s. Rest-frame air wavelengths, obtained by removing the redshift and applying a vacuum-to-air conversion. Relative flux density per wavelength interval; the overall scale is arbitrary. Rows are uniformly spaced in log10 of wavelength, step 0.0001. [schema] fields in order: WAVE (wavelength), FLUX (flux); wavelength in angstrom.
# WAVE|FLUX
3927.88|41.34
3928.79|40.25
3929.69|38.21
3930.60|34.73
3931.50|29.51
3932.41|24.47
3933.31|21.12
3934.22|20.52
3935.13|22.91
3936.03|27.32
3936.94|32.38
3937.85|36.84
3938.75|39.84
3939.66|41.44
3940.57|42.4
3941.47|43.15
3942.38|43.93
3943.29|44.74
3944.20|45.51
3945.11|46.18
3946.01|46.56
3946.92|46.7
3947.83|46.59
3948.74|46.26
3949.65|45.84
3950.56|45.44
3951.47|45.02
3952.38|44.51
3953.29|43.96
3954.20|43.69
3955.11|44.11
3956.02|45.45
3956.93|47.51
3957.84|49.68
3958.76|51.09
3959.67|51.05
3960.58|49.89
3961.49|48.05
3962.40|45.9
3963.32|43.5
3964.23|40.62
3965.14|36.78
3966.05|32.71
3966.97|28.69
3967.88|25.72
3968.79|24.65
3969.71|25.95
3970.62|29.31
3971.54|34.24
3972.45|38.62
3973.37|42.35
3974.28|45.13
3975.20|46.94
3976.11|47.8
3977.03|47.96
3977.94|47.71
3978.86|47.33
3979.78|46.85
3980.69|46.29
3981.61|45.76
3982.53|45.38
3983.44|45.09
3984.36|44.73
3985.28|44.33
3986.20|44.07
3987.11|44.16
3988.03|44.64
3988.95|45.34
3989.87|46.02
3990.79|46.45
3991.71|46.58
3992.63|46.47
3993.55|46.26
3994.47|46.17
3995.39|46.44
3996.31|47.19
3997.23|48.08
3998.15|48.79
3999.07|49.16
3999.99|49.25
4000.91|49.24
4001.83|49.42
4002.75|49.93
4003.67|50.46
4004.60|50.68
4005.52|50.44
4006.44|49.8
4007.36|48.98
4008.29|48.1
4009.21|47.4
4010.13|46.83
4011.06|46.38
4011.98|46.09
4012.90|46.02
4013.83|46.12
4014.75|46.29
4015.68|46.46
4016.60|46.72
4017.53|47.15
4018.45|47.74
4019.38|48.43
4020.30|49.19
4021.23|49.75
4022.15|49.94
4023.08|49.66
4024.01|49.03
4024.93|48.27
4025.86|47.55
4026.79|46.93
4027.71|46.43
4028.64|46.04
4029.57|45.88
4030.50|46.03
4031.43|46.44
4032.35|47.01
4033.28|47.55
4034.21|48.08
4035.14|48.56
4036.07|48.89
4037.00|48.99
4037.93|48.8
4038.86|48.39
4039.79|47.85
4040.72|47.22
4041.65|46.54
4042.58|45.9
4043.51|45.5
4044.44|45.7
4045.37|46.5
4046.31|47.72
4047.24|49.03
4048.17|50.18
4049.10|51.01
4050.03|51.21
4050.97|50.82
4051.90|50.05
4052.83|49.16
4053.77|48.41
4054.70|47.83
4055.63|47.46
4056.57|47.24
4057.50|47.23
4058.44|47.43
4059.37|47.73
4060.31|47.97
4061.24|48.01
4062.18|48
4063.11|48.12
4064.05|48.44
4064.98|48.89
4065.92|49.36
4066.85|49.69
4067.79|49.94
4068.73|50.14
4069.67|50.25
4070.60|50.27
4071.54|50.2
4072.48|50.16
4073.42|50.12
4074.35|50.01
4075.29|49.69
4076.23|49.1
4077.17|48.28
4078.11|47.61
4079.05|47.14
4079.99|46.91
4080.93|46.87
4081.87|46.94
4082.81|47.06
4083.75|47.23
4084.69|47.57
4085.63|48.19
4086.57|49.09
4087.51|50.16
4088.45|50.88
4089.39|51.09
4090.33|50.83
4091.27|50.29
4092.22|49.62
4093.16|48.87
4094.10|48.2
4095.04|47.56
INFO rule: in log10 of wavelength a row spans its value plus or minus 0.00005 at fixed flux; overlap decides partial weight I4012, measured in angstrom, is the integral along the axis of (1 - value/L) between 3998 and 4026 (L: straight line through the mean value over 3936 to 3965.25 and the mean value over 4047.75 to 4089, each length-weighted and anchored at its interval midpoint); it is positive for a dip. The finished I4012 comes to -1.02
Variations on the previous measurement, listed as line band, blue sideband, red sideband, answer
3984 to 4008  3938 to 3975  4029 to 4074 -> -1.48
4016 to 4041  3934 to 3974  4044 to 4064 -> -0.79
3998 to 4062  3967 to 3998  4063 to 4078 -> -2.26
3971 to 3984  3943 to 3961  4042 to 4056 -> 0.63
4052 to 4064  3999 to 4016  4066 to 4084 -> 0.18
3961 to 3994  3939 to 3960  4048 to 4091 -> 3.18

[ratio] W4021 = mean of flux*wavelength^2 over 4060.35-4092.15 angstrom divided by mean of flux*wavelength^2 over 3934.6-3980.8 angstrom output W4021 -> 1.24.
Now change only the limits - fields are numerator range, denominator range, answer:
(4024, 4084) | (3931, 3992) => 1.22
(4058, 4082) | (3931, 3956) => 1.32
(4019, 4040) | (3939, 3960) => 1.10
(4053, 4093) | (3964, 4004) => 1.18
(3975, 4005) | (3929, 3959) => 1.20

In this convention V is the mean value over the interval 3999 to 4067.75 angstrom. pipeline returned 48.1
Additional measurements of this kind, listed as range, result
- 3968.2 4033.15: 46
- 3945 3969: 43.3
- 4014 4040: 47.8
